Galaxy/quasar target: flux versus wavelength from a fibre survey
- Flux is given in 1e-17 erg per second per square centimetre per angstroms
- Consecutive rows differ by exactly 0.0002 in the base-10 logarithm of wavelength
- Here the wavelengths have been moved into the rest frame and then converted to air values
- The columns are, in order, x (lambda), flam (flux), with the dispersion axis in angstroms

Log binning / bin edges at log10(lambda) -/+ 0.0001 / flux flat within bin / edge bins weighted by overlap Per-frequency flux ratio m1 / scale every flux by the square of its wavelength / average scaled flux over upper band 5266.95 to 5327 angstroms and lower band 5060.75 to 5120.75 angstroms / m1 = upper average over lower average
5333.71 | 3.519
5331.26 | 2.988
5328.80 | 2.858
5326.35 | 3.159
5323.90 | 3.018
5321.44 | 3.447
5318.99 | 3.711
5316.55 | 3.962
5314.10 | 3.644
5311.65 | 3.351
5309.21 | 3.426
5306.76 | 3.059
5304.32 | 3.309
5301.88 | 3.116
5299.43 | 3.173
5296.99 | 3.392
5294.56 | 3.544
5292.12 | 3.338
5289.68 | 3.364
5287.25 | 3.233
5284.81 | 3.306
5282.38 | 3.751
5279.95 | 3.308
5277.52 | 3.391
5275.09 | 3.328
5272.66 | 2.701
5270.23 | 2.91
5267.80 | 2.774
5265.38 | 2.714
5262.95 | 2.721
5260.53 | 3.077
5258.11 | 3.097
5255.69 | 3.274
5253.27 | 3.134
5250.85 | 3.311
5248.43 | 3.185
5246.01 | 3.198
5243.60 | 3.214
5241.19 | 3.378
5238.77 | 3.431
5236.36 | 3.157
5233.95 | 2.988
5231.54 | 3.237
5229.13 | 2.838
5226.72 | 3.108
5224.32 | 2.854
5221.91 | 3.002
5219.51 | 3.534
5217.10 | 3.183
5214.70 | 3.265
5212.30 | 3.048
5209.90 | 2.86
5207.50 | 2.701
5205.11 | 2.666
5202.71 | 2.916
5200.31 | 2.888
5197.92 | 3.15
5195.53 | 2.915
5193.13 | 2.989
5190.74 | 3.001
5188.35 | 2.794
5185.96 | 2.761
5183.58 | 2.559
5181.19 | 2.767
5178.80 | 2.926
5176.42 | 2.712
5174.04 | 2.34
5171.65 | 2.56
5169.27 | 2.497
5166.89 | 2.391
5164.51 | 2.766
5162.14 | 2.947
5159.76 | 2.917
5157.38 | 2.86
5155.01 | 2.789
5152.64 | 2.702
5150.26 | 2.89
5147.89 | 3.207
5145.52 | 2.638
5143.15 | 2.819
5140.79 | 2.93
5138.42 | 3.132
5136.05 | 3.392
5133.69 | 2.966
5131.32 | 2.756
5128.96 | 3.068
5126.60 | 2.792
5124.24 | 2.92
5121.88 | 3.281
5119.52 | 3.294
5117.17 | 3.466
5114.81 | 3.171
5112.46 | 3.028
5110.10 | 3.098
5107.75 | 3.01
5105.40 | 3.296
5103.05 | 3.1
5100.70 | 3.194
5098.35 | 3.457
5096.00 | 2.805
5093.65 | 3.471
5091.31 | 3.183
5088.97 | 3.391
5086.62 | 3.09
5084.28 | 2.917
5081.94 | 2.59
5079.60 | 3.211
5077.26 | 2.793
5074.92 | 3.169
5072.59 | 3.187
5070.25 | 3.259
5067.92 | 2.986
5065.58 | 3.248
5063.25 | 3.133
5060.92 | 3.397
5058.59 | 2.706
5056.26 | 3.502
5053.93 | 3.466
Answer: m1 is 1.14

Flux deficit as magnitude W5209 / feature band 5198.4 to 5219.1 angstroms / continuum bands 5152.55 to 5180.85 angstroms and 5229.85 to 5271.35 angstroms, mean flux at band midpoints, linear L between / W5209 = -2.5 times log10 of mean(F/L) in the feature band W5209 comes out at -0.02 mag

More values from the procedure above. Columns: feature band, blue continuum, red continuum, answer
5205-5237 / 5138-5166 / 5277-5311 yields 0.02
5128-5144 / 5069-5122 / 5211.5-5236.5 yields 0.04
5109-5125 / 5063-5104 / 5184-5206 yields -0.05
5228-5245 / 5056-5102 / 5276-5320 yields 0.05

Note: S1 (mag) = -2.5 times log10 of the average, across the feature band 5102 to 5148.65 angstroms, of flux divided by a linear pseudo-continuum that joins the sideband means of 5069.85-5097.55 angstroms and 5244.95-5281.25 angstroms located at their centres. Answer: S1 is 0.01 mag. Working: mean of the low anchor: 3.09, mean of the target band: 3.07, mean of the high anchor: 3.08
